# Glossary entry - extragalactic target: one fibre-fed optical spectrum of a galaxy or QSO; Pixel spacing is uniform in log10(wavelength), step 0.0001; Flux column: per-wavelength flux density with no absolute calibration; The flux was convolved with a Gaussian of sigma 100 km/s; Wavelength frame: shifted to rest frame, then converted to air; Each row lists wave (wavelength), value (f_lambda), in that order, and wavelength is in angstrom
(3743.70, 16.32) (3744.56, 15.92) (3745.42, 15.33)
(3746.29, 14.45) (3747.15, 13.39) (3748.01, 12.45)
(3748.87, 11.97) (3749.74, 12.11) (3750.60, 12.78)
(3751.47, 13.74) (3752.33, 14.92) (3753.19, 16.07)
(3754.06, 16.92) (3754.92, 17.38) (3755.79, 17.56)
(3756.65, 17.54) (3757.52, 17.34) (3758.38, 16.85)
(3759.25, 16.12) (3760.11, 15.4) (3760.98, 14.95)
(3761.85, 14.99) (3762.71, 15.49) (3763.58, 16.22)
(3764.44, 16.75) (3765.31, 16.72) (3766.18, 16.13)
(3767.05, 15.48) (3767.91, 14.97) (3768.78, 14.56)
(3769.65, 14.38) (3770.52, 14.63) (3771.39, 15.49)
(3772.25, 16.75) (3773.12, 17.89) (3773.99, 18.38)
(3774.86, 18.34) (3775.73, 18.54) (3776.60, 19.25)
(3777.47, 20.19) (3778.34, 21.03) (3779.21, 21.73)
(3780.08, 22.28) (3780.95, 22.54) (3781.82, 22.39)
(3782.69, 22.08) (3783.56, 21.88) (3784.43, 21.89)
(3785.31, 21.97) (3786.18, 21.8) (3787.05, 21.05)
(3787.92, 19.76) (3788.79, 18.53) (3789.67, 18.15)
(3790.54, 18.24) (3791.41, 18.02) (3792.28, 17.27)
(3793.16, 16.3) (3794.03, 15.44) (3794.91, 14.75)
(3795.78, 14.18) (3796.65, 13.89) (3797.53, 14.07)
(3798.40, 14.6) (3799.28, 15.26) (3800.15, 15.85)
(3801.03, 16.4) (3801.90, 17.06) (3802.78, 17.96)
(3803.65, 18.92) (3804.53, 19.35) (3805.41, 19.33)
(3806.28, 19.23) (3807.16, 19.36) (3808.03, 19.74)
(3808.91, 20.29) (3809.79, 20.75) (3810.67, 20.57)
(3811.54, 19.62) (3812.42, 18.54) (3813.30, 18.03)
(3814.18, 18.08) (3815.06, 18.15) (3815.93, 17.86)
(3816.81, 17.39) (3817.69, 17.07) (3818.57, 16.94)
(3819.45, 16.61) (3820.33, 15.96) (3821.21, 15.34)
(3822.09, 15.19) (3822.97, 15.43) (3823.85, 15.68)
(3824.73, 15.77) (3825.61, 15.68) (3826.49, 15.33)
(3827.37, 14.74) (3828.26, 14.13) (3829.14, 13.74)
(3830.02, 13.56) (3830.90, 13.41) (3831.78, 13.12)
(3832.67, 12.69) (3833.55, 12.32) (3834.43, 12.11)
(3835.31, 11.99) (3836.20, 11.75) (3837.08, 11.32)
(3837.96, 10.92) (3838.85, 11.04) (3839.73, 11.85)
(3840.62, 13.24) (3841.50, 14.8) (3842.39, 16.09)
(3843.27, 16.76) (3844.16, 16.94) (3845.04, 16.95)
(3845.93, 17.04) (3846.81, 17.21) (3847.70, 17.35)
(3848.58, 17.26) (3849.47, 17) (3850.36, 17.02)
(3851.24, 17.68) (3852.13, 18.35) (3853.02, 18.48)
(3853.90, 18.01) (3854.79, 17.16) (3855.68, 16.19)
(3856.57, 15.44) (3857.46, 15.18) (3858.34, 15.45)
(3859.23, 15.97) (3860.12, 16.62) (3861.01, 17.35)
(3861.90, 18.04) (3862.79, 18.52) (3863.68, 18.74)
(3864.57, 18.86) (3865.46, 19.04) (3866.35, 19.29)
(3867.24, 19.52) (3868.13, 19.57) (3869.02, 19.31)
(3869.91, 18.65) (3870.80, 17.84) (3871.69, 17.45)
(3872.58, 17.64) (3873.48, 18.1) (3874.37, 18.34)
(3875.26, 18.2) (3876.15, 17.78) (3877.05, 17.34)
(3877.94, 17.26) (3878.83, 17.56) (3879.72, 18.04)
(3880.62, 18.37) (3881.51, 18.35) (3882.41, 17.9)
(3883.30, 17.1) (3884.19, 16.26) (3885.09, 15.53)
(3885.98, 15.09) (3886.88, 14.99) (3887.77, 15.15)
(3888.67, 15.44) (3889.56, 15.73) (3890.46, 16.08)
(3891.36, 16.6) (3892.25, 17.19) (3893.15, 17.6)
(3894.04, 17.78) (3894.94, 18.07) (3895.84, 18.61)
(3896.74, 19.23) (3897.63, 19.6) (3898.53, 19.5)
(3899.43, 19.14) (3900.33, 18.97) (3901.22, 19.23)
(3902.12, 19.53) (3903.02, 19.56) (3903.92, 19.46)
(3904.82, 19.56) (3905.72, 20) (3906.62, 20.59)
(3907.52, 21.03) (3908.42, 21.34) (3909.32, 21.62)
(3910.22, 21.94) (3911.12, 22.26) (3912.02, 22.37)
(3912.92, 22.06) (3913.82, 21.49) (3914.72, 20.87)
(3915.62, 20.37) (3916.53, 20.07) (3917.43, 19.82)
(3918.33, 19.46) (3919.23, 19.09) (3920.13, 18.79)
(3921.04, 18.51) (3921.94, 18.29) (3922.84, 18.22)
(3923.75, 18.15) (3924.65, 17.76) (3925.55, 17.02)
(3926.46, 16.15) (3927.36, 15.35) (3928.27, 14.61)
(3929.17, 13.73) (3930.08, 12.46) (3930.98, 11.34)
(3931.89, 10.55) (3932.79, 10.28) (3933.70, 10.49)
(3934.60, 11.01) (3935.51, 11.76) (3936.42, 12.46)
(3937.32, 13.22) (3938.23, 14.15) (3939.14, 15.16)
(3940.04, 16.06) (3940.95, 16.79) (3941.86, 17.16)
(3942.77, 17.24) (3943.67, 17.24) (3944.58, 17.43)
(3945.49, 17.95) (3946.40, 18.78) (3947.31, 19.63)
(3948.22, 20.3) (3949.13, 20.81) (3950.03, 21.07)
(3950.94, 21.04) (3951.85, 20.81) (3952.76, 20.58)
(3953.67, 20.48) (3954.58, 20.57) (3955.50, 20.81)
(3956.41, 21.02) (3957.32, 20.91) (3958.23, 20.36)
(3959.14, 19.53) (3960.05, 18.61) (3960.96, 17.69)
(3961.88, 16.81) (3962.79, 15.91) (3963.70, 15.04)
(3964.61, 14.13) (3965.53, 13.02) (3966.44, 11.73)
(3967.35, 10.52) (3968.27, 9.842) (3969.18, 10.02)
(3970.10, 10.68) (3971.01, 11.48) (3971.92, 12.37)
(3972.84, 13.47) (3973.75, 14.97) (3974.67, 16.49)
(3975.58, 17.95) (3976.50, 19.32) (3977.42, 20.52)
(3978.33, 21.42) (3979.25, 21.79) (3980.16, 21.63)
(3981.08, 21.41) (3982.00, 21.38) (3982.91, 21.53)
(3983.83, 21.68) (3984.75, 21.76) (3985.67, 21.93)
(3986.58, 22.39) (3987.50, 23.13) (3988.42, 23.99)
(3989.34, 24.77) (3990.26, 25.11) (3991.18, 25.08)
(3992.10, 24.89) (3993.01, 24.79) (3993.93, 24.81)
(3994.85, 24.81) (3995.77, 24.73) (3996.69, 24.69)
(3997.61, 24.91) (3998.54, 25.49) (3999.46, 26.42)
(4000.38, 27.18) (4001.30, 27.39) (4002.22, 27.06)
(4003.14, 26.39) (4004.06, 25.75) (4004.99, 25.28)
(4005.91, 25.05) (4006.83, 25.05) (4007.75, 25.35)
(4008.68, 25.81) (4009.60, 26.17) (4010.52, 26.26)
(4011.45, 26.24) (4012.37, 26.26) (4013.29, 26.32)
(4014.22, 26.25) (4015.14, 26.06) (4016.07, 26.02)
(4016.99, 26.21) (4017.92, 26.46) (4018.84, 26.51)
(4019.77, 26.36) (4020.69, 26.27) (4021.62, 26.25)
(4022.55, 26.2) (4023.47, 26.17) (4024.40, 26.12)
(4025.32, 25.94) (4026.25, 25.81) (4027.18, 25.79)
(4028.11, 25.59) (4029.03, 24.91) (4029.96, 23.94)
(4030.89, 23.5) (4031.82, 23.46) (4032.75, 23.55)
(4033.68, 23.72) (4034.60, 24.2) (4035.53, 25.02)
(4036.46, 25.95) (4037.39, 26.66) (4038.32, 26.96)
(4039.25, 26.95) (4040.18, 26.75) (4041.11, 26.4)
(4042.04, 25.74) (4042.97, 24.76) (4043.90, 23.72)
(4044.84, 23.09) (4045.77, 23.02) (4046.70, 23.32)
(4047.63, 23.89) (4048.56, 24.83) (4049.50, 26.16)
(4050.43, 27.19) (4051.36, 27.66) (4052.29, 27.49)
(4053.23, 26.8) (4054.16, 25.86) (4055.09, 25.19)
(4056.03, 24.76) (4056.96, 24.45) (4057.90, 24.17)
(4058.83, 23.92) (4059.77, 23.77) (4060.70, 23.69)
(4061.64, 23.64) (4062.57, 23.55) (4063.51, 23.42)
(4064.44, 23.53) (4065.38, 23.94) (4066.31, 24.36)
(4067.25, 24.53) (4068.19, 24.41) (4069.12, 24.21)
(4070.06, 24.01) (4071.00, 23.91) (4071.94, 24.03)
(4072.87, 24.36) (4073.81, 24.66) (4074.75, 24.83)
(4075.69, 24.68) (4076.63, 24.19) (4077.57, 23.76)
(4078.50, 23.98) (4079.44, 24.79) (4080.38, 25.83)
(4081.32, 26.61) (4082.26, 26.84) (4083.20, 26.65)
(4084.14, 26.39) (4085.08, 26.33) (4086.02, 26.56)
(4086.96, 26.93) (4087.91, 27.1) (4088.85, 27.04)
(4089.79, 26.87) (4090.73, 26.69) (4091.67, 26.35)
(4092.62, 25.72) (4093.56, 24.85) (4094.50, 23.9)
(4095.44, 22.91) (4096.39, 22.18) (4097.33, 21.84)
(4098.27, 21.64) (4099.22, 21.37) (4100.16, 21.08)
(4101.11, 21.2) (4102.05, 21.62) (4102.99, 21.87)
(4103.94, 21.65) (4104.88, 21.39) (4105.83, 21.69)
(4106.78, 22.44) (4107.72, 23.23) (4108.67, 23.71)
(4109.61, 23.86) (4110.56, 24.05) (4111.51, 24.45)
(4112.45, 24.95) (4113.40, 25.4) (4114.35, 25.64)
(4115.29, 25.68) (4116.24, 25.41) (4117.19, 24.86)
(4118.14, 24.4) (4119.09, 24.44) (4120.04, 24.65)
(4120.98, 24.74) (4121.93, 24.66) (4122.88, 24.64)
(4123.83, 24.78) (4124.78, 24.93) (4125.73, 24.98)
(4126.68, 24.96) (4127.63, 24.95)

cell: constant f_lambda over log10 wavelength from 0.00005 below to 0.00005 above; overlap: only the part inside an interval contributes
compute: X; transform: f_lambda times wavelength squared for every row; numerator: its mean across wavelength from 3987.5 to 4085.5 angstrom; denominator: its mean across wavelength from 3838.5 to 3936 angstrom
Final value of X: 1.6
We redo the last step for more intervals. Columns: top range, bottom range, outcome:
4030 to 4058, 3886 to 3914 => 1.42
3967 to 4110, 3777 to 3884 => 1.55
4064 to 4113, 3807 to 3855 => 1.73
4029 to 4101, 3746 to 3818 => 1.64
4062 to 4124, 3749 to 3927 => 1.59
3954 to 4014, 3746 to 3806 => 1.37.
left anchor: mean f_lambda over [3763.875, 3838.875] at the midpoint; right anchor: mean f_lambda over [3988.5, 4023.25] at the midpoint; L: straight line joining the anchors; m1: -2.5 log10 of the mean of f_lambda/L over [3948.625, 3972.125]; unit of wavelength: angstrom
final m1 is 0.38 mag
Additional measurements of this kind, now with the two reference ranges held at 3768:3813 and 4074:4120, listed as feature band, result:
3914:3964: 0.23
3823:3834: 0.32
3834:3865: 0.23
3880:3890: 0.23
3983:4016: -0.12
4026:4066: -0.07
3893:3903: 0.09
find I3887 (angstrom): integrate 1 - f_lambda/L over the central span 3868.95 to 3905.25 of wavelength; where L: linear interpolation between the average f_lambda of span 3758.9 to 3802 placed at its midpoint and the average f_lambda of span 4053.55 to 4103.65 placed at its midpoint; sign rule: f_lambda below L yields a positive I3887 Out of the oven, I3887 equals 4.1 angstrom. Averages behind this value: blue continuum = 17.6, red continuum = 24.4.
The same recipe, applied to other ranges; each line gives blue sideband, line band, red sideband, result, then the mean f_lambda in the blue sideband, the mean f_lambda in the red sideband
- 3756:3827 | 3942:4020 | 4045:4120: 3.2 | 17.7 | 24.5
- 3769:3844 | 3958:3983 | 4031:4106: 6.2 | 16.9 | 24.6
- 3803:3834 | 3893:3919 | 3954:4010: -1.6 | 16.8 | 20.7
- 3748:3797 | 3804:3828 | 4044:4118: 0.9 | 17.3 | 24.4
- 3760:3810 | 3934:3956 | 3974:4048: 4.9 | 17.9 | 24.6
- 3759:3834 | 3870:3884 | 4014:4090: 1.4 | 17.3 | 25.2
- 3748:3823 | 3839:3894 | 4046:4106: 6.6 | 17.4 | 24.5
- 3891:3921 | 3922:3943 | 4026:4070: 6.4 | 19.8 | 24.8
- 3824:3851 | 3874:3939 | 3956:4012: -0.1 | 14.5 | 20.9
